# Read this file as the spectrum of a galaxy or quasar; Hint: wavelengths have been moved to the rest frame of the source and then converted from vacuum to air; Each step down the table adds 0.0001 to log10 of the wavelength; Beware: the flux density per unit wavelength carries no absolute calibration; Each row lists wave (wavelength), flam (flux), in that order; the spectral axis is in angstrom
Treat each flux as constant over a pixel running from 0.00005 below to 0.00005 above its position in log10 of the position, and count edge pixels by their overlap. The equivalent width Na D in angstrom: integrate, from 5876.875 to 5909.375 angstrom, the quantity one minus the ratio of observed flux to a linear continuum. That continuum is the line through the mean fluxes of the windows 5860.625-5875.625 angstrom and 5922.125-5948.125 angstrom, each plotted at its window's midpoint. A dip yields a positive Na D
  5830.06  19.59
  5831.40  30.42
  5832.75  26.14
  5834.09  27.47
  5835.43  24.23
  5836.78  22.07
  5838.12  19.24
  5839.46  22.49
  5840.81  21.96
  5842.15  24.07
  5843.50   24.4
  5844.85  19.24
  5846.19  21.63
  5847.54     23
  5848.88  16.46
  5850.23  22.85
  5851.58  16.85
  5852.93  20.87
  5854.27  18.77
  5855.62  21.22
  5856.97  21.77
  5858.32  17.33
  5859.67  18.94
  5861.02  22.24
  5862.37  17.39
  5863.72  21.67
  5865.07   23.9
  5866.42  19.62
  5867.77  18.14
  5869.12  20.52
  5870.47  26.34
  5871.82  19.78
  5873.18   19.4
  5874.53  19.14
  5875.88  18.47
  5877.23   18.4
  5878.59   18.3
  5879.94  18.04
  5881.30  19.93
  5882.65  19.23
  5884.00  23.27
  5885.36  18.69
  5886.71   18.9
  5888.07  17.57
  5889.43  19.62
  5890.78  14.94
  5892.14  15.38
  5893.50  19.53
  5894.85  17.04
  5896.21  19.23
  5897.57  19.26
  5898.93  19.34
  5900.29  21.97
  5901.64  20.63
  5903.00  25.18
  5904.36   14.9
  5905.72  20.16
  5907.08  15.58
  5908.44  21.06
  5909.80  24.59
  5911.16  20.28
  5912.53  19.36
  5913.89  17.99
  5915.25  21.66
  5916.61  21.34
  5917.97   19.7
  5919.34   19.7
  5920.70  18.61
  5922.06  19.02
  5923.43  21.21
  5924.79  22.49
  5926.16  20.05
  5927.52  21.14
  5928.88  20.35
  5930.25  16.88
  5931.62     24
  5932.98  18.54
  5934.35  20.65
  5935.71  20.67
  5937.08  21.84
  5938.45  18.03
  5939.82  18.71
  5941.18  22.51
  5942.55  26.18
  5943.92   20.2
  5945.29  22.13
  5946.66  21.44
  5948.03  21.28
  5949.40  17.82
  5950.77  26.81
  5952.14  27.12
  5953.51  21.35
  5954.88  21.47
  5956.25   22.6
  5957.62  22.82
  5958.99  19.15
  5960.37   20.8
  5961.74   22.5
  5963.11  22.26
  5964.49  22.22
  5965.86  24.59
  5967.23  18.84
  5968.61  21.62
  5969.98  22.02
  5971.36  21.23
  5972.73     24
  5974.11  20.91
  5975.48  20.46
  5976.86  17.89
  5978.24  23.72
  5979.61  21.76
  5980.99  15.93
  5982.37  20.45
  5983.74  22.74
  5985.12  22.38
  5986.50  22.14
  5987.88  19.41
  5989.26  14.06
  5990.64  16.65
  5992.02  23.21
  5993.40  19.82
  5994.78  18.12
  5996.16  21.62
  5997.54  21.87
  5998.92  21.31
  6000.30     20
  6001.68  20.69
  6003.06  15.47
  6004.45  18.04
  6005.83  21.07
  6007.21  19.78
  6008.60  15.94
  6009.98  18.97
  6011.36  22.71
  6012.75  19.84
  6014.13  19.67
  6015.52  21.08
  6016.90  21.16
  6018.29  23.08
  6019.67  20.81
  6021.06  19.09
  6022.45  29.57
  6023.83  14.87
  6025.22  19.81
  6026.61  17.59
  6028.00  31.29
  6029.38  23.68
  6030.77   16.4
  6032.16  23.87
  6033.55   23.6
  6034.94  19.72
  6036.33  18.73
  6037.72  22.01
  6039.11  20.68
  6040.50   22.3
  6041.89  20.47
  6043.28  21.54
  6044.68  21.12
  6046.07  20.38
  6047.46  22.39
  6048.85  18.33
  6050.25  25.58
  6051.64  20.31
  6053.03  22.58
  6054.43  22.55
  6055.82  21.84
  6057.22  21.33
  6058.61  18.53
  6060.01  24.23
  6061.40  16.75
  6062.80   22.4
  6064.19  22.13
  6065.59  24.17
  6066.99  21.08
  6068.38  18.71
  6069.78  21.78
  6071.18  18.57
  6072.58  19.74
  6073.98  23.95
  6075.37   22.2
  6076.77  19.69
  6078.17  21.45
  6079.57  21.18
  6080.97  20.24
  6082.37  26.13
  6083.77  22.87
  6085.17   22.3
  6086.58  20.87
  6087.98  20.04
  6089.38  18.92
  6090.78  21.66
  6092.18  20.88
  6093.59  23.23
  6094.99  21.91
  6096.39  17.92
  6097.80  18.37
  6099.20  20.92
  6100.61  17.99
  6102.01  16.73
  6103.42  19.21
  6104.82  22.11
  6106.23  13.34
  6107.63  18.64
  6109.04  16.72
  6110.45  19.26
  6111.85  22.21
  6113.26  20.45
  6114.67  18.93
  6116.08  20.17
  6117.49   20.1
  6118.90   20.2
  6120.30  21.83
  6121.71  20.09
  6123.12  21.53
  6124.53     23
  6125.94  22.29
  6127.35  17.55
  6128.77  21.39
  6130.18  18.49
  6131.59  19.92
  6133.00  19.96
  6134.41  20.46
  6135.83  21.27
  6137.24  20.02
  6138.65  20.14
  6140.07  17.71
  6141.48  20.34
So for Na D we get 2.7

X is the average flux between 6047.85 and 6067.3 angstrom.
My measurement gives 21.6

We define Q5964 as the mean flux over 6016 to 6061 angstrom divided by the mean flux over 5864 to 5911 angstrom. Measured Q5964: 1.10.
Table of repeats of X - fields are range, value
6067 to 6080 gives 20.8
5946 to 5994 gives 21.2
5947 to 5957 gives 22.6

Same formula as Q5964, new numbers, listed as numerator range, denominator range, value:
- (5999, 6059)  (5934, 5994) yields 0.98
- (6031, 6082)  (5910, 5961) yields 1.01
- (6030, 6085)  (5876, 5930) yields 1.09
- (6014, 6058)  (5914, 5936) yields 1.06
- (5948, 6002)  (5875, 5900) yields 1.13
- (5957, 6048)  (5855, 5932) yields 1.05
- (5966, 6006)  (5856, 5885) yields 1.01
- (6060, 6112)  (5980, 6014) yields 1.04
